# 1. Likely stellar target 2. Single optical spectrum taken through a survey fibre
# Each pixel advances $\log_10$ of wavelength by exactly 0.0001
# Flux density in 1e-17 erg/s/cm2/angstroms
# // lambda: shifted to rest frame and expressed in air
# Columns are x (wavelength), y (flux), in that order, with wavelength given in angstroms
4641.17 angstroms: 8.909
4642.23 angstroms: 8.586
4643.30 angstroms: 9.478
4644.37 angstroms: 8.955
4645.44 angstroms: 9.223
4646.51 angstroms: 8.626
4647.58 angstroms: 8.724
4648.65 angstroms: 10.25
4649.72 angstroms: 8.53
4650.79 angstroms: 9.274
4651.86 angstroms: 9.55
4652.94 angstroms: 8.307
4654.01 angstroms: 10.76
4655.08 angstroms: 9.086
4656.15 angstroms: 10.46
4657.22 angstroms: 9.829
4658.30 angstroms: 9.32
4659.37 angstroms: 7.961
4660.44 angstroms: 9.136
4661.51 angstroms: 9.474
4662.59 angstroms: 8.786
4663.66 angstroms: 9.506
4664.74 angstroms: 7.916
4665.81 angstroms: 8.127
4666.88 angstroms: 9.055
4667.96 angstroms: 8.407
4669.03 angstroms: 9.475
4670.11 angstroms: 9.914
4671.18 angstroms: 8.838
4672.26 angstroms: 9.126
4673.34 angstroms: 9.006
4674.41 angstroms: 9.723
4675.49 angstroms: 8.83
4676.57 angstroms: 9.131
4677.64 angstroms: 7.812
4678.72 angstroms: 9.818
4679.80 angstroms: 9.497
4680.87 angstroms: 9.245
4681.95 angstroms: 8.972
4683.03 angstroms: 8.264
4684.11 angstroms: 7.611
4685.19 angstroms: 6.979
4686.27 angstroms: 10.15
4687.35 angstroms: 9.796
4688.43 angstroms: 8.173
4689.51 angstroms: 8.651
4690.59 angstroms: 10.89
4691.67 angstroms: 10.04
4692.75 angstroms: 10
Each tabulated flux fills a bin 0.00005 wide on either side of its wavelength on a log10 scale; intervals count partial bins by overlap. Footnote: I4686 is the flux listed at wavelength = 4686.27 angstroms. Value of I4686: 10.15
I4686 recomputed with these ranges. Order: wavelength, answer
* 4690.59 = 10.89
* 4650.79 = 9.274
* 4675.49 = 8.83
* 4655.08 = 9.086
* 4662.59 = 8.786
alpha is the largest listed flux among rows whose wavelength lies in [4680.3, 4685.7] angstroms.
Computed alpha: 9.245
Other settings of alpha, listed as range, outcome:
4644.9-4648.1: 9.223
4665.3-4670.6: 9.914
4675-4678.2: 9.131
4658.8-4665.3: 9.506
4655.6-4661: 10.46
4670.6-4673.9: 9.126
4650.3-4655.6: 10.76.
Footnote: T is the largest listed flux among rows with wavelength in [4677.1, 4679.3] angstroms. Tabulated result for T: 9.818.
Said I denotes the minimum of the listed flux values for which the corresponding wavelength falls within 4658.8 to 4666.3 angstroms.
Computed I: 7.916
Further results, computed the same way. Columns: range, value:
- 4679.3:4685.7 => 6.979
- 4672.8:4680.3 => 7.812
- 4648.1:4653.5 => 8.307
